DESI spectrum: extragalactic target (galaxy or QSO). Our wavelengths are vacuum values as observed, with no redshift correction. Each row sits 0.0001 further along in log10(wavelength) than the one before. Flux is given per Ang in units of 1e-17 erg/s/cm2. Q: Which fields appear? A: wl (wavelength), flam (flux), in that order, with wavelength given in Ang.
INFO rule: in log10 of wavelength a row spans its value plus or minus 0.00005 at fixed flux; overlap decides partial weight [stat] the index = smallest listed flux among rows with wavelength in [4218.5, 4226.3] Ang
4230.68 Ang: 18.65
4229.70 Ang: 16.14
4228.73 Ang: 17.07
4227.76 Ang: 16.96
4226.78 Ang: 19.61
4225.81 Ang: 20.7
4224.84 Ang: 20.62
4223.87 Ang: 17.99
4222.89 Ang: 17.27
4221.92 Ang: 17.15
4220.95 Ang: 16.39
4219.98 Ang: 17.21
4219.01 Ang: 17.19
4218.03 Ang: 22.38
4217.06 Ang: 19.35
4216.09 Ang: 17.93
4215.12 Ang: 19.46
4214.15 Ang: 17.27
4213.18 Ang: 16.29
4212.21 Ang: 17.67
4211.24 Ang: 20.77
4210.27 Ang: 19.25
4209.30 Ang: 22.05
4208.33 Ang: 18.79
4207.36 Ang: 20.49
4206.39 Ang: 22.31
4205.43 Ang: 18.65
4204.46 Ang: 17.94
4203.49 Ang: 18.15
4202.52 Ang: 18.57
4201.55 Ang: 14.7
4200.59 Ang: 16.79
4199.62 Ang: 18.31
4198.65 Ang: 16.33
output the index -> 16.39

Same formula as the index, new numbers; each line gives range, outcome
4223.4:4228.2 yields 16.96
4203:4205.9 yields 17.94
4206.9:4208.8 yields 18.79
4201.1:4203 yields 14.7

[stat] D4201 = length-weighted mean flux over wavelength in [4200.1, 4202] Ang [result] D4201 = 15.8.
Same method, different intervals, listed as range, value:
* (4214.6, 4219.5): 19.2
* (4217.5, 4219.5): 19.7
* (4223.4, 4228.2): 19.2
